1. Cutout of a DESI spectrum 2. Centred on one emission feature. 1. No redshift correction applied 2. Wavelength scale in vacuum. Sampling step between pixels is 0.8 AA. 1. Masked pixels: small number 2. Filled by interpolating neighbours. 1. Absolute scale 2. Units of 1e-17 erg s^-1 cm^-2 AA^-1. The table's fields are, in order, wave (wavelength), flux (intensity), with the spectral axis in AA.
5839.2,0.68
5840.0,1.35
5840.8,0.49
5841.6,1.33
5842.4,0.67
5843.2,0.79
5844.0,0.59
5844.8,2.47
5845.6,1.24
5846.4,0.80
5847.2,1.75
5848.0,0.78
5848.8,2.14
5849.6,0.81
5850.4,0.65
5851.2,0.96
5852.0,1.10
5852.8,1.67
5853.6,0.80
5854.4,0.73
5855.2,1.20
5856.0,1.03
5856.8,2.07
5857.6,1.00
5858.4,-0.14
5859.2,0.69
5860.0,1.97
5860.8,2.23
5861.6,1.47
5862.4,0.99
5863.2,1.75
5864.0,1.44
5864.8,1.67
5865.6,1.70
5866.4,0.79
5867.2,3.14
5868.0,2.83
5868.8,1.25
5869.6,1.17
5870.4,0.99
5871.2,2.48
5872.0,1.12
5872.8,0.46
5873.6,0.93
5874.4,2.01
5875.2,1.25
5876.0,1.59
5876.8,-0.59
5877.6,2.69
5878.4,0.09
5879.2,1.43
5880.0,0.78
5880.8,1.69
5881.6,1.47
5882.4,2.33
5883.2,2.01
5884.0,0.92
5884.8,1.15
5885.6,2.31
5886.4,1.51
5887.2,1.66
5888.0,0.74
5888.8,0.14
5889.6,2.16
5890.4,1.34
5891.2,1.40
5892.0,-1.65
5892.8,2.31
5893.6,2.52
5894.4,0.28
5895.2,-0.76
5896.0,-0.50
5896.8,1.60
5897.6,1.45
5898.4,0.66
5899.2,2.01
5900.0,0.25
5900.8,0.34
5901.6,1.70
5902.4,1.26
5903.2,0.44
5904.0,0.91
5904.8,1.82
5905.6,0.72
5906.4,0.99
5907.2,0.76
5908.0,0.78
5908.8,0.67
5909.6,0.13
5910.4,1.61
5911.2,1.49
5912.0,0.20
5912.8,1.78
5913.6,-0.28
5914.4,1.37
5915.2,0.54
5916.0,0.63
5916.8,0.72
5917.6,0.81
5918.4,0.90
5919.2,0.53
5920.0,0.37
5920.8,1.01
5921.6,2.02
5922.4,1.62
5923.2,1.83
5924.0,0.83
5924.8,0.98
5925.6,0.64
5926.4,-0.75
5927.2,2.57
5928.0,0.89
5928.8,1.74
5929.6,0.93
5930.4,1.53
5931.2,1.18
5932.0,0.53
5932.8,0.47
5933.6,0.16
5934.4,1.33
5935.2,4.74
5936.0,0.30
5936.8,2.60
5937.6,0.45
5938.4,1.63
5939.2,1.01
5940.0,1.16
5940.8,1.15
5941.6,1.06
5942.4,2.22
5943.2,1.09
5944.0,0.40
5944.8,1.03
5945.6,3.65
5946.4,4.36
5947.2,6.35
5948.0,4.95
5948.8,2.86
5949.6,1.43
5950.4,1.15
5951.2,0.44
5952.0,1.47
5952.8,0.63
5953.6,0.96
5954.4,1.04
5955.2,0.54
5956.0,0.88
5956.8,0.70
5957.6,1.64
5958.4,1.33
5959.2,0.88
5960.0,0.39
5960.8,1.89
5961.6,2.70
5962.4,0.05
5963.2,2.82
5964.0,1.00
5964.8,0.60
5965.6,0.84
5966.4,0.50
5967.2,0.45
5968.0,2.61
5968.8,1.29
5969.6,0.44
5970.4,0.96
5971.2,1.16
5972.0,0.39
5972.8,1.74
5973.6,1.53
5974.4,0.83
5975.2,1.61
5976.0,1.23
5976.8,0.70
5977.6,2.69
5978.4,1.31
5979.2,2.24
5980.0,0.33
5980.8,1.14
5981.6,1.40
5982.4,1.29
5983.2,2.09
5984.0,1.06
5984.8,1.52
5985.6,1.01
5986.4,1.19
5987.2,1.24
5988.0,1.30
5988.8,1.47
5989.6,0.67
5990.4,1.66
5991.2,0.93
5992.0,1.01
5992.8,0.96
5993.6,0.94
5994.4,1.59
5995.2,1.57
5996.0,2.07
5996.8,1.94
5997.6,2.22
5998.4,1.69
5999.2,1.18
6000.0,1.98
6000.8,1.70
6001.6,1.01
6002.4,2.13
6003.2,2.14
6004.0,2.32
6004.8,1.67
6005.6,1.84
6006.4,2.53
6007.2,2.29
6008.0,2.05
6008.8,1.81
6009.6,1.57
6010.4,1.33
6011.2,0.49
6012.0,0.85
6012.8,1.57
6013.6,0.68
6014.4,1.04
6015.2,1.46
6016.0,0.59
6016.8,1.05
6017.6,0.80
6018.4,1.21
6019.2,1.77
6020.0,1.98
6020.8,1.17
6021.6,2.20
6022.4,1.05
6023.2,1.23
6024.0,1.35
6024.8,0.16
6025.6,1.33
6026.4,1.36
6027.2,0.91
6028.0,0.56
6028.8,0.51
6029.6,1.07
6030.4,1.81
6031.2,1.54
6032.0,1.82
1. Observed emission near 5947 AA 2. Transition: Hgamma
